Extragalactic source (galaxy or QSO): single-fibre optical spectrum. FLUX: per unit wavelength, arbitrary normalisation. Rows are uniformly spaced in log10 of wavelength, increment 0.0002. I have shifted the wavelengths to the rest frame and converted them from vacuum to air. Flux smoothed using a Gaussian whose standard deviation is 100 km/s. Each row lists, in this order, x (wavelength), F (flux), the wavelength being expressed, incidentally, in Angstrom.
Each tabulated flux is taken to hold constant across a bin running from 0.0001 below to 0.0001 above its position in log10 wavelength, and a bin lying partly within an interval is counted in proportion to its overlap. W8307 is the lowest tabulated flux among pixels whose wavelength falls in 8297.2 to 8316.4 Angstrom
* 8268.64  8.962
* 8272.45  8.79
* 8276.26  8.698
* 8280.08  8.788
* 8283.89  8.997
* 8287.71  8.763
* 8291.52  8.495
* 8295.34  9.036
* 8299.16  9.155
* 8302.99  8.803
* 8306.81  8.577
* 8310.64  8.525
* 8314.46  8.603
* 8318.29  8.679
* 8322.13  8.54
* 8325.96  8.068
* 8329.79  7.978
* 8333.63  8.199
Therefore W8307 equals 8.525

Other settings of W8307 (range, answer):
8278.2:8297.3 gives 8.495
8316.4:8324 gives 8.54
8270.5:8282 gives 8.698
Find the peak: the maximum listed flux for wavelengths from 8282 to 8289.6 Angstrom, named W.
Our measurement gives 8.997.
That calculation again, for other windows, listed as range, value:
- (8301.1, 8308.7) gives 8.803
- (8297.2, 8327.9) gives 9.155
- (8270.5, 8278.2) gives 8.79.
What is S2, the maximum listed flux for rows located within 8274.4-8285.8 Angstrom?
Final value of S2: 8.997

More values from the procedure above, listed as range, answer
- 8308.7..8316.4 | 8.603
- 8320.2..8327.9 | 8.54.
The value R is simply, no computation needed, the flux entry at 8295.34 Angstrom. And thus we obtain 9.036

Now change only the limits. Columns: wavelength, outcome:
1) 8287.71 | 8.763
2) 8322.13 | 8.54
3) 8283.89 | 8.997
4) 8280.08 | 8.788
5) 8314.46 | 8.603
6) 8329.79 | 7.978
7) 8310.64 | 8.525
